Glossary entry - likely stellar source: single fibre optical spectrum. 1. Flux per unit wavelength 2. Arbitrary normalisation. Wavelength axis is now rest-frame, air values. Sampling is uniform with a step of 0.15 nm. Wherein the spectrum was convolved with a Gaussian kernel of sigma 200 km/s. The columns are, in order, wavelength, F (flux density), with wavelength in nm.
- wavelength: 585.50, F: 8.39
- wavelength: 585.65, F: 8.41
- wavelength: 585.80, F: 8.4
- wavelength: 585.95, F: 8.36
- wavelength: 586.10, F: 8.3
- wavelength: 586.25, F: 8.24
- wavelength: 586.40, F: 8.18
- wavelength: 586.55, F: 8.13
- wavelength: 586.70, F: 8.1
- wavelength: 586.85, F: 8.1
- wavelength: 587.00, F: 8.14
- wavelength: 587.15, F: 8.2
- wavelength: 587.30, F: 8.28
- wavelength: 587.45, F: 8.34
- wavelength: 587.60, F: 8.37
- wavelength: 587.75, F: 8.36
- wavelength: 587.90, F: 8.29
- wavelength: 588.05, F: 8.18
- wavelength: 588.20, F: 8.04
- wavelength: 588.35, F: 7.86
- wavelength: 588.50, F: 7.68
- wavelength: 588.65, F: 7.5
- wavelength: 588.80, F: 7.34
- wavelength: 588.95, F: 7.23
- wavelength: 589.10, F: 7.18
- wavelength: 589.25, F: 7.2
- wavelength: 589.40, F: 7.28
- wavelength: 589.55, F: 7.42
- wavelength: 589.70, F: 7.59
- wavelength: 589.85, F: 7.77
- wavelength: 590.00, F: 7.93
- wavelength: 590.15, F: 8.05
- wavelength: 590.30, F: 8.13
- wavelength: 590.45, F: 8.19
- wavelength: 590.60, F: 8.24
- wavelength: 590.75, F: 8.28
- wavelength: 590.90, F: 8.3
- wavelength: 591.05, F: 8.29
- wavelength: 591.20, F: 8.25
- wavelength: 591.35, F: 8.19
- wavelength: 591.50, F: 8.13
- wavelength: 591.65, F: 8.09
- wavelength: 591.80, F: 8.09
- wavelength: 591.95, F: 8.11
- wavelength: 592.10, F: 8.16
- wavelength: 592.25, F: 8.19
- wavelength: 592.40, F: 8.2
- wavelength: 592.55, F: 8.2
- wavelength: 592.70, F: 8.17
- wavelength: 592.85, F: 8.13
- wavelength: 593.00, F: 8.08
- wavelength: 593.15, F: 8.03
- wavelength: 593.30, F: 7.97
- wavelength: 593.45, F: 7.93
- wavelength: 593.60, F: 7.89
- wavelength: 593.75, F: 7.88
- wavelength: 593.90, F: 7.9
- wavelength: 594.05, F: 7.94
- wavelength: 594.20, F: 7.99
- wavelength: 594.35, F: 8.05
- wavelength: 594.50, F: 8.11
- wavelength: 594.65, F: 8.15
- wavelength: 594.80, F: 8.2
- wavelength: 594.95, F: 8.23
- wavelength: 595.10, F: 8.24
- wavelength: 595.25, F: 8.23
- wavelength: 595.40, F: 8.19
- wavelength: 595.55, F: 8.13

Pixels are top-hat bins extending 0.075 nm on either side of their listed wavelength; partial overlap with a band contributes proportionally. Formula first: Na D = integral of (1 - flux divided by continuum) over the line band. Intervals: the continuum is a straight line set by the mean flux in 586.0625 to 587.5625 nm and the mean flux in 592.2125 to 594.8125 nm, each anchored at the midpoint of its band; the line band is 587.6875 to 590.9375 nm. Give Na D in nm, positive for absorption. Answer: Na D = 0.13 nm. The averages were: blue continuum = 8.2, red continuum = 8.05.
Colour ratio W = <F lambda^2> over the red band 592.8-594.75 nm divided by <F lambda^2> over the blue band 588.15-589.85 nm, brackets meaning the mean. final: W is 1.09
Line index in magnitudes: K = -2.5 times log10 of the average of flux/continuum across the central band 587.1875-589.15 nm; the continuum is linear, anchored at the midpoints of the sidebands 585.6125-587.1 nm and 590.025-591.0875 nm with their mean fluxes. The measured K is 0.04 mag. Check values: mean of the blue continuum 8.23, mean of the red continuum 8.2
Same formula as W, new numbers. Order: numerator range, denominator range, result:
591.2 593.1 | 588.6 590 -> 1.11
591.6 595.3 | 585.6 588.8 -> 1.01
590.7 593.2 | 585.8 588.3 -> 1.01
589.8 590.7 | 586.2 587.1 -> 1.00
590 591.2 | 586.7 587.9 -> 1.00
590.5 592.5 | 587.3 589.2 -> 1.05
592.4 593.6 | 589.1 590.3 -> 1.07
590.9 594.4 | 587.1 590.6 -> 1.04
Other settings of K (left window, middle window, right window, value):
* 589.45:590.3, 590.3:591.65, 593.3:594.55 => -0.054 mag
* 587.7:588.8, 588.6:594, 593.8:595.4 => 0.011 mag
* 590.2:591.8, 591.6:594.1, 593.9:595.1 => 0.012 mag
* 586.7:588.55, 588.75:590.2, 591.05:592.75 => 0.093 mag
